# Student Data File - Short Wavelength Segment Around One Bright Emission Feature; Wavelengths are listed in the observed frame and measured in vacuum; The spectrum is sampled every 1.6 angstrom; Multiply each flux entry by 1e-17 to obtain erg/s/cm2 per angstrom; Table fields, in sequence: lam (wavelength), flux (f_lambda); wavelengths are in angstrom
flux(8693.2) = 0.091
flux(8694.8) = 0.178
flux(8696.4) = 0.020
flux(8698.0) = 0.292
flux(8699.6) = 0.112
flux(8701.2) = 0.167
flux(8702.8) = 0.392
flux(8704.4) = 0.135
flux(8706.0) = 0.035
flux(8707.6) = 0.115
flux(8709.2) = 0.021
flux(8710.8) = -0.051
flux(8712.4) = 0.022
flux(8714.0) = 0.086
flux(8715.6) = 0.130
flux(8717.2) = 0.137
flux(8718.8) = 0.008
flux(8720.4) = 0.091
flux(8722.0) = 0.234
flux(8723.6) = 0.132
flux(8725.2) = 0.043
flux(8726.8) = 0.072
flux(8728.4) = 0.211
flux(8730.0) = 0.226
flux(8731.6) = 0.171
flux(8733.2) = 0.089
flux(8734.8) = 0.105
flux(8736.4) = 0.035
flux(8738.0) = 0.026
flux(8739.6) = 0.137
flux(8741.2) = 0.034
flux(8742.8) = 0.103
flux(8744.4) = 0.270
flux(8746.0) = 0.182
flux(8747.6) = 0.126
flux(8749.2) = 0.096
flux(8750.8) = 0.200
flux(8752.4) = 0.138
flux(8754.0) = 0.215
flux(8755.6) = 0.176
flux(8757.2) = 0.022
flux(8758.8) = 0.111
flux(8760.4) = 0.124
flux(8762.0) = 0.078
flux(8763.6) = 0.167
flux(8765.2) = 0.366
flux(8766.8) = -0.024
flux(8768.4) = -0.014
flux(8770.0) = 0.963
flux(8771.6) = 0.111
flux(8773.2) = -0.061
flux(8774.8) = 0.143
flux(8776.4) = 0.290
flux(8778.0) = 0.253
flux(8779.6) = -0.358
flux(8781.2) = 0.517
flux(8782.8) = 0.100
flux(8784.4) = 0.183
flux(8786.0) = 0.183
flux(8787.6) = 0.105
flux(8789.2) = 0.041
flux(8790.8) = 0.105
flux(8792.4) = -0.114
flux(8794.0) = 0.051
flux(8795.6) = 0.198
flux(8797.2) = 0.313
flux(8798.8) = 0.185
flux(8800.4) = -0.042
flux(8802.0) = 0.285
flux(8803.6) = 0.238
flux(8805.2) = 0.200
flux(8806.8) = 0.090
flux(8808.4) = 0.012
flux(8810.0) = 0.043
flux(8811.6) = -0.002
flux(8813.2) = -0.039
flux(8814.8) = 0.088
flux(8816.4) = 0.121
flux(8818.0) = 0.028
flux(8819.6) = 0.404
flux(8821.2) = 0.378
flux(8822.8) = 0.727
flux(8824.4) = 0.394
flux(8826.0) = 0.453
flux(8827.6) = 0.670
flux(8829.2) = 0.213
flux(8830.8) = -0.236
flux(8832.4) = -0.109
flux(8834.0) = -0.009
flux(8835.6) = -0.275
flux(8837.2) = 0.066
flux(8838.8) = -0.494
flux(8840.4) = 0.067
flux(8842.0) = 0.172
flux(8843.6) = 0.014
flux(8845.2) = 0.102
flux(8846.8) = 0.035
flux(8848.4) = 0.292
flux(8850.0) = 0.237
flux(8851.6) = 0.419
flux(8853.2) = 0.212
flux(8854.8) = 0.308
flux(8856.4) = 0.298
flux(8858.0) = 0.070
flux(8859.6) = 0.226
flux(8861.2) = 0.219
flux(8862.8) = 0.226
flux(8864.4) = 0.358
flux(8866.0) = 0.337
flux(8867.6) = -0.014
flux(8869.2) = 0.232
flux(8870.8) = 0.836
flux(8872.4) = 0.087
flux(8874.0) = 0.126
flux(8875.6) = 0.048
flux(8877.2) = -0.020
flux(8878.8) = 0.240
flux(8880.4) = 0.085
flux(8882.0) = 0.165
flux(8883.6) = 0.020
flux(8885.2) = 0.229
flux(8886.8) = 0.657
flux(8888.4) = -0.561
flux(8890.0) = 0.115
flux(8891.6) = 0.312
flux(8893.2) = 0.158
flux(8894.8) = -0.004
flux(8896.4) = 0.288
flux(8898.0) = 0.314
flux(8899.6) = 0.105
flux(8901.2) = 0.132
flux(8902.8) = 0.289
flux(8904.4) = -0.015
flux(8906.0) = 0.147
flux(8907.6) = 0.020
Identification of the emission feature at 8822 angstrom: H-beta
